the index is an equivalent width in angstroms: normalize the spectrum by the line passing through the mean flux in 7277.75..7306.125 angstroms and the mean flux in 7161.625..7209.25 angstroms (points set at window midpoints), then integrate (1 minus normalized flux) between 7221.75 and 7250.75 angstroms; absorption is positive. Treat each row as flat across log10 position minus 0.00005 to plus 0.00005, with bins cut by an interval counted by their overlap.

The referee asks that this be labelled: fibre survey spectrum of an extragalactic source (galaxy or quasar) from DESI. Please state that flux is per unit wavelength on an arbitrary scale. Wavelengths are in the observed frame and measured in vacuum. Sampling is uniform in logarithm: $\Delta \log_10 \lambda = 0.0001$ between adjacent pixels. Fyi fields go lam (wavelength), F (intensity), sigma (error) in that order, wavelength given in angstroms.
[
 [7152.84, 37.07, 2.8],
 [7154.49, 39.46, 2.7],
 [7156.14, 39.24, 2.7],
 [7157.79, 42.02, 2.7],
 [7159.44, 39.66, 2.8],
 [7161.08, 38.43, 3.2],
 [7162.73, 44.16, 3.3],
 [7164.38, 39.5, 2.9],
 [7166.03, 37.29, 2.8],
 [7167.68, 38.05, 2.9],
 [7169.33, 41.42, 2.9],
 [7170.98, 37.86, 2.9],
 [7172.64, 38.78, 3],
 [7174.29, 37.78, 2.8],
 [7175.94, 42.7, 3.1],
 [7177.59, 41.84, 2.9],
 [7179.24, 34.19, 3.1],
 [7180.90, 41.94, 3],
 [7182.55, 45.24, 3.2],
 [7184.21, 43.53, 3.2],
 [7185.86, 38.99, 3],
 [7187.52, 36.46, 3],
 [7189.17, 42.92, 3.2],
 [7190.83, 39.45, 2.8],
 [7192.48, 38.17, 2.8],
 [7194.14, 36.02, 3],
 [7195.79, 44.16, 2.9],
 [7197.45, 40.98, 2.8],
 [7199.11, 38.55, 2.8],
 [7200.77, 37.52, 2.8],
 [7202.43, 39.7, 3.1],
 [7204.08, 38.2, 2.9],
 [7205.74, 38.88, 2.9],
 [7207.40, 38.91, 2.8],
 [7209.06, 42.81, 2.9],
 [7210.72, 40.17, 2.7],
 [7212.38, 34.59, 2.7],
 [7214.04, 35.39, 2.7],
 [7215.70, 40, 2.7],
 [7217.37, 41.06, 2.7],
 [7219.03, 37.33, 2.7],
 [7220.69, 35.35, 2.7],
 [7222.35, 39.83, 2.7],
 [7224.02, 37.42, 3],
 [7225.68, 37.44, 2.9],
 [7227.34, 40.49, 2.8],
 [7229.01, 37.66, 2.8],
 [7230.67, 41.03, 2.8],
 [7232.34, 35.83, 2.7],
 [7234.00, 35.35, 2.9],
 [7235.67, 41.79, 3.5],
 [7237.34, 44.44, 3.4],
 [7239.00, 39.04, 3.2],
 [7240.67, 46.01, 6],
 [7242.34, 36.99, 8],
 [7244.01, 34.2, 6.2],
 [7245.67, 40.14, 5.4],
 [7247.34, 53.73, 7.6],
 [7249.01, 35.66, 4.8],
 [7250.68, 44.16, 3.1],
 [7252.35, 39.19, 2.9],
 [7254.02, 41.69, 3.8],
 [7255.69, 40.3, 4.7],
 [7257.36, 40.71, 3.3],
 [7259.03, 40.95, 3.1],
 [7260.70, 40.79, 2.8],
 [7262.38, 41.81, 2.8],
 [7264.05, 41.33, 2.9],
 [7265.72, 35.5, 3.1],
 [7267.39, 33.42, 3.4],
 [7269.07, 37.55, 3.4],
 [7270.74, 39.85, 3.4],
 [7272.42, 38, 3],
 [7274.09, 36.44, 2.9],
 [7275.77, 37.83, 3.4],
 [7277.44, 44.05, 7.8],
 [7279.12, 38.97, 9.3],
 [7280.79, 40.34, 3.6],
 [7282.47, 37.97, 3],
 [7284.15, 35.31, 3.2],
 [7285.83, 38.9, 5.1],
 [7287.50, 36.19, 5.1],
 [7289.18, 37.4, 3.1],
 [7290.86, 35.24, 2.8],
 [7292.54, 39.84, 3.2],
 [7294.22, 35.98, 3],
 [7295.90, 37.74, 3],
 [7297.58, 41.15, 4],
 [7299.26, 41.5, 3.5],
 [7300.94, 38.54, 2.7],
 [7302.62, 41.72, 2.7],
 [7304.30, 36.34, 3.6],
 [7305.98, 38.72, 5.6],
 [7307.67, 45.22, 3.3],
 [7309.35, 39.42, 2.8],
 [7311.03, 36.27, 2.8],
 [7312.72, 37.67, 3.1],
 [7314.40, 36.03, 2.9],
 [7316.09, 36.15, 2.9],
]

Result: -0.6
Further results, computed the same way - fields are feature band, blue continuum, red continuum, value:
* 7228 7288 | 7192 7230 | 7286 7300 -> -1.8 angstroms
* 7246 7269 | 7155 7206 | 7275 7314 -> -0.9 angstroms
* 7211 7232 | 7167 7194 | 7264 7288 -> 0.5 angstroms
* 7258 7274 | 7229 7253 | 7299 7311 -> 0.6 angstroms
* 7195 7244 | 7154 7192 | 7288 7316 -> 0.5 angstroms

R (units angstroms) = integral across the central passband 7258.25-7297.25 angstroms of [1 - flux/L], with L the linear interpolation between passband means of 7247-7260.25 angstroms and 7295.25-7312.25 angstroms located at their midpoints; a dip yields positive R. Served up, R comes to 2.2 angstroms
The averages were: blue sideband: 41.6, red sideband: 39.6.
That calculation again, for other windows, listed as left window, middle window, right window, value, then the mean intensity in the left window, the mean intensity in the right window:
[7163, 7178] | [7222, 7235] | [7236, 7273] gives 0.6 angstroms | 39.6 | 40.3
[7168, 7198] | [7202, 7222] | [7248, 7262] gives 0.9 angstroms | 40.1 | 40.6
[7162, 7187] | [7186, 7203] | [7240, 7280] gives 0.3 angstroms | 40.1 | 39.9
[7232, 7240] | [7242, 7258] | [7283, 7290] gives -0.8 angstroms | 39.6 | 37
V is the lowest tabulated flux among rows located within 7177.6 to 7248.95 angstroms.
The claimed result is 34.19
